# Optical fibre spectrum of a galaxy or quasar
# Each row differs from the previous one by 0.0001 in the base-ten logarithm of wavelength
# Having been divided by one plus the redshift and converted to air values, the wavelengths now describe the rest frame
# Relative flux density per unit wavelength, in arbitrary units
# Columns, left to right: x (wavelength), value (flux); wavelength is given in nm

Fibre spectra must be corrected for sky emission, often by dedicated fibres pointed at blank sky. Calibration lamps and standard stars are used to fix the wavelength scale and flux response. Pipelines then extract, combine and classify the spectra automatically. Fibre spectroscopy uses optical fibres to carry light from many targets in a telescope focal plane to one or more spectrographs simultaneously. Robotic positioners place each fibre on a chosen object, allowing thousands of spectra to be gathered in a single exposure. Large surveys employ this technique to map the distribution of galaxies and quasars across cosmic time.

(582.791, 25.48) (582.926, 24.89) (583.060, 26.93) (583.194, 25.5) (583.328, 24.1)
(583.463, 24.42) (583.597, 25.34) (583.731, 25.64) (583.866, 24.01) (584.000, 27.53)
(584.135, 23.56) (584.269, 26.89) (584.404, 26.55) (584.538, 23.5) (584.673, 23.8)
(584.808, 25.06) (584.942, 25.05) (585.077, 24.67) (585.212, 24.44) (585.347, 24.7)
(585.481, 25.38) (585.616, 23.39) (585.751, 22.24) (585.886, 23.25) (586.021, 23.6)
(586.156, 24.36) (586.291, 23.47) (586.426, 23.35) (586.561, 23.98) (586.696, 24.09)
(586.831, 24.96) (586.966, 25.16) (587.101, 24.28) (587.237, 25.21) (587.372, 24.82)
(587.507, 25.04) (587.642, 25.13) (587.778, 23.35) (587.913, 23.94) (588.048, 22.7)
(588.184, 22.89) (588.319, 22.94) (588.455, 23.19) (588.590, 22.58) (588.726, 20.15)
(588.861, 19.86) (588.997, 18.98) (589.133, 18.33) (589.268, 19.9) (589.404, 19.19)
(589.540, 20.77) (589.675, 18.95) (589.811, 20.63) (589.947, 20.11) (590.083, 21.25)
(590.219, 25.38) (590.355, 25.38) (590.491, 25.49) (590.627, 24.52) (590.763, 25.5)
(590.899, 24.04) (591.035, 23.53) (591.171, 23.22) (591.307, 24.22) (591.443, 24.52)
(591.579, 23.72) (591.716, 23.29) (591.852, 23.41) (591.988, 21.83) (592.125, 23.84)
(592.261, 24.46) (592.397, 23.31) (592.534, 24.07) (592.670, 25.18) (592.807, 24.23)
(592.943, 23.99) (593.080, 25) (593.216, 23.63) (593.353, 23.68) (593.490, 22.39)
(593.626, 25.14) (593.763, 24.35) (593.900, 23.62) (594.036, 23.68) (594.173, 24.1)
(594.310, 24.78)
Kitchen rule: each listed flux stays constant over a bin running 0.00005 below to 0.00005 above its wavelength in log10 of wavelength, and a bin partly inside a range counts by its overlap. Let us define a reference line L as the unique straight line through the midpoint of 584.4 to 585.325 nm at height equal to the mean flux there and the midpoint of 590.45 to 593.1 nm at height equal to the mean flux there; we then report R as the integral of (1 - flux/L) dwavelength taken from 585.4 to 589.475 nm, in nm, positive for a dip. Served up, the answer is 0.23 nm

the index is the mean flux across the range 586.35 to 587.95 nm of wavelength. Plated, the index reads 24.5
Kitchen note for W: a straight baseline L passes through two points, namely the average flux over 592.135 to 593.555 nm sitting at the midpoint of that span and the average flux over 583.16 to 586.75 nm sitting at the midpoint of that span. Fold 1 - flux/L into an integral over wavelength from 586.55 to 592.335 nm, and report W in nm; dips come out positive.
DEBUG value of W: 0.29 nm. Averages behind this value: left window 24.5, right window 24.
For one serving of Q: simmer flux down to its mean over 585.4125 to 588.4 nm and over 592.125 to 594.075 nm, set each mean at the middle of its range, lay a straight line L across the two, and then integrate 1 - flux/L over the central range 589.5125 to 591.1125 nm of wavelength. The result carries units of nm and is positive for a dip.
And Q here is 0.07 nm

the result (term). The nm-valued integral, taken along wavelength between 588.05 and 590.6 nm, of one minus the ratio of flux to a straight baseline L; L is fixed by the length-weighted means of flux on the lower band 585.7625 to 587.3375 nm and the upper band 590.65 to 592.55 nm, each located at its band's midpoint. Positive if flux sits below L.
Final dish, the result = 0.256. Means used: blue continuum 24.1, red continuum 23.8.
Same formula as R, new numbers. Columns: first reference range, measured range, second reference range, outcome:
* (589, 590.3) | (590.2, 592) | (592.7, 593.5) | -0.19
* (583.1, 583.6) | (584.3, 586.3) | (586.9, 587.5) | 0.05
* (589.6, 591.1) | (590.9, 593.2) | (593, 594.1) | -0.03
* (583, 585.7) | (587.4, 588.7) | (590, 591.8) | 0.06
